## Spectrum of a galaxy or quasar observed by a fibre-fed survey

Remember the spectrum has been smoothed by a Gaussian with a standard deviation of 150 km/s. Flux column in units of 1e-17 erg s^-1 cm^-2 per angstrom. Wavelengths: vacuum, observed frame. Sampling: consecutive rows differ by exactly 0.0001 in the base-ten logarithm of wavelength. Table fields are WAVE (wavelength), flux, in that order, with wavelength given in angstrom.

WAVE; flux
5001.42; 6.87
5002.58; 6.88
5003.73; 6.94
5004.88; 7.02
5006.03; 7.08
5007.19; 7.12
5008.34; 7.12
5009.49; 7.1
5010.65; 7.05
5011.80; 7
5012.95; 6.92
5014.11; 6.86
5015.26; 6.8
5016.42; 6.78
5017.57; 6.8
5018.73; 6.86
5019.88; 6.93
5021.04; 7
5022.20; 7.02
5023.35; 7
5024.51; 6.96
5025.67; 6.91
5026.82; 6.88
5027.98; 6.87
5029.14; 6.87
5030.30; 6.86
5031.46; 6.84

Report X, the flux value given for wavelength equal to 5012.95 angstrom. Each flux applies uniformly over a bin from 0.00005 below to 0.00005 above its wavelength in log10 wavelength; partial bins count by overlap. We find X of 6.92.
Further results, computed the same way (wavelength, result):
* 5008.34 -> 7.12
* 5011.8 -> 7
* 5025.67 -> 6.91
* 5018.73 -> 6.86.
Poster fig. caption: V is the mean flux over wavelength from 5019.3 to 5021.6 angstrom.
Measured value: 6.97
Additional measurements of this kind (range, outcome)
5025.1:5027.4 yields 6.91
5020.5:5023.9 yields 7.01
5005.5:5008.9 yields 7.1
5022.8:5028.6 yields 6.92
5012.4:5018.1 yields 6.83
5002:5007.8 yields 7.01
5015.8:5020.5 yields 6.84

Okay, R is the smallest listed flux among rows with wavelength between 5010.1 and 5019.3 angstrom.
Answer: 6.78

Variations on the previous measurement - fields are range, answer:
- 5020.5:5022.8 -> 7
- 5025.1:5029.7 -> 6.87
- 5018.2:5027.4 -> 6.86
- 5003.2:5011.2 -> 6.94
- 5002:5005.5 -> 6.88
